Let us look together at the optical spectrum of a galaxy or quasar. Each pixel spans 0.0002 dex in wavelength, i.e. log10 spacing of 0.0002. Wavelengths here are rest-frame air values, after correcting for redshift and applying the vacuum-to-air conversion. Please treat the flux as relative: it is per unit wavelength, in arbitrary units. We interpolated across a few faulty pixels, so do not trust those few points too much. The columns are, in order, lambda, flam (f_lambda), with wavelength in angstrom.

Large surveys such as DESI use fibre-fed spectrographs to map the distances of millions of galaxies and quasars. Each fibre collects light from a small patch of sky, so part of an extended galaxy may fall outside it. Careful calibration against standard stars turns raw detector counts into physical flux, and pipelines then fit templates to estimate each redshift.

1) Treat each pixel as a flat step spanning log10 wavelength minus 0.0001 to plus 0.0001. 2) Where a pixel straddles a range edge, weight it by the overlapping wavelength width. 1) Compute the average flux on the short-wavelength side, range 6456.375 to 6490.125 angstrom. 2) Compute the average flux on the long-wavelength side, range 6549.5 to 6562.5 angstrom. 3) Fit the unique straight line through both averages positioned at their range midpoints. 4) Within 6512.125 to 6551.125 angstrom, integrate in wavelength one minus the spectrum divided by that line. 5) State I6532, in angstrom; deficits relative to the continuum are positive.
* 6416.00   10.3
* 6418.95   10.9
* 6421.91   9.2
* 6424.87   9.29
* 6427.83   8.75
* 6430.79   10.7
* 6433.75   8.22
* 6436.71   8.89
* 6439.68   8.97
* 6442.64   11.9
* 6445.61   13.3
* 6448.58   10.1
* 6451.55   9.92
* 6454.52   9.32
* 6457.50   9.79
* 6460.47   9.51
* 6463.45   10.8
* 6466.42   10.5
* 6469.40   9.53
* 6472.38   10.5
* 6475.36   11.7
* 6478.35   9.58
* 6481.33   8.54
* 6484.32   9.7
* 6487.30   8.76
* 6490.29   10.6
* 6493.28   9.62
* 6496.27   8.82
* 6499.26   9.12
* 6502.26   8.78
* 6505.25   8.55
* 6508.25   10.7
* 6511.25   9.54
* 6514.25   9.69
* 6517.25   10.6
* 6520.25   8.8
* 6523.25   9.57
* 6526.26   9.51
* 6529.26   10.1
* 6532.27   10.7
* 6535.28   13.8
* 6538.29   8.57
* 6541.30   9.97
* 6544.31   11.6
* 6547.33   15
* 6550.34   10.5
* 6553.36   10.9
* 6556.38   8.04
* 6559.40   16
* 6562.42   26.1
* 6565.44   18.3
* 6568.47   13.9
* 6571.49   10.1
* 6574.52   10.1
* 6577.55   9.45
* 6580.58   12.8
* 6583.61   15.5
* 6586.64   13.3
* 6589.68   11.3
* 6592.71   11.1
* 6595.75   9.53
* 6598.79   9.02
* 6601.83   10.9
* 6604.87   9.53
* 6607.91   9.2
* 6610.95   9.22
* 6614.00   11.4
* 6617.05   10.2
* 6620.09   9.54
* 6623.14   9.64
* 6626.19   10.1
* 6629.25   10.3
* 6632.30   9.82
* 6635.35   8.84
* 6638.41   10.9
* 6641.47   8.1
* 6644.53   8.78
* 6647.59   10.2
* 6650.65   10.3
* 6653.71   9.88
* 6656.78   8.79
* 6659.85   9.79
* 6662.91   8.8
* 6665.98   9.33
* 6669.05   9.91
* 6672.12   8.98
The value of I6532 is 5.2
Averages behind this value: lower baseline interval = 9.93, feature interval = 10.6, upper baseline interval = 13.2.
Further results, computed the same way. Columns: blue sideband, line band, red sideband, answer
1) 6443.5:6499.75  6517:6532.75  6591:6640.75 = 0.3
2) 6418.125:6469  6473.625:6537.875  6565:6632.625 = 3.4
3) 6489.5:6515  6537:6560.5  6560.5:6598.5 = 1.1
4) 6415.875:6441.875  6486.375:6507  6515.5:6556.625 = 2.0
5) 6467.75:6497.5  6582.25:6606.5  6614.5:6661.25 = -3.8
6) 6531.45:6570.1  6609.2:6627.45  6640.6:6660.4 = 1.2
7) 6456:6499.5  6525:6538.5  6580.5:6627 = -0.7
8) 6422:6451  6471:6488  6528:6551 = 1.1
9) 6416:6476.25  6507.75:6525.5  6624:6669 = 0.3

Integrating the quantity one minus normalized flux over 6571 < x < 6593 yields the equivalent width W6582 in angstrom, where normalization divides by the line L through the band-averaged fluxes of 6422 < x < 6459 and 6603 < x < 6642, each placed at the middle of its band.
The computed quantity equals -4.45 angstrom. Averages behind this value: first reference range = 9.9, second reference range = 9.81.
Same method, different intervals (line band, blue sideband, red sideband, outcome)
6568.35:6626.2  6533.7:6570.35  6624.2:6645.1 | 3.2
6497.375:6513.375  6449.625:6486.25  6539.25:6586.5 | 2.7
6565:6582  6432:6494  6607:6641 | -3.7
